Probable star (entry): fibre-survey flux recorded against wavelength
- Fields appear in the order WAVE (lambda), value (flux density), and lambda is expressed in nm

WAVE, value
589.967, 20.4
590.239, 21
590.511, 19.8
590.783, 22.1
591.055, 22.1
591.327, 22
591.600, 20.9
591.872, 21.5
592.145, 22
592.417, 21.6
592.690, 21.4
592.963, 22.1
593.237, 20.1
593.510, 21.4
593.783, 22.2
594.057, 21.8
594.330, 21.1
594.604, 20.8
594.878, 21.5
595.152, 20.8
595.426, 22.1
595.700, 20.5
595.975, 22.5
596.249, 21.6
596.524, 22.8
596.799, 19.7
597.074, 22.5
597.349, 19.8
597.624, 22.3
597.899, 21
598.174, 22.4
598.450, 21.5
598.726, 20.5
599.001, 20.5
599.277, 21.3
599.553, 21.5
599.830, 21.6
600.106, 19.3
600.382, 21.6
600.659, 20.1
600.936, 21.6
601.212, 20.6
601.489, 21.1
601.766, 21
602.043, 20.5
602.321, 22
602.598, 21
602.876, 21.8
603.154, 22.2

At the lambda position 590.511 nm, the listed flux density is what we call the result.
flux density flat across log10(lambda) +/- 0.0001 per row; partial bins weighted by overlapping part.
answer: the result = 19.8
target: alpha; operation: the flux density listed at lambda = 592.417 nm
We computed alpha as 21.6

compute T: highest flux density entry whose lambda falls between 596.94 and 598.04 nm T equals 22.5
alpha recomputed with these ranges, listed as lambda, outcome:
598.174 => 22.4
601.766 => 21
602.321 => 22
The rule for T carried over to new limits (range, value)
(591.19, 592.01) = 22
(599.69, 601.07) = 21.6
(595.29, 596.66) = 22.8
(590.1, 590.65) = 21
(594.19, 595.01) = 21.5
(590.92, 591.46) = 22.1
